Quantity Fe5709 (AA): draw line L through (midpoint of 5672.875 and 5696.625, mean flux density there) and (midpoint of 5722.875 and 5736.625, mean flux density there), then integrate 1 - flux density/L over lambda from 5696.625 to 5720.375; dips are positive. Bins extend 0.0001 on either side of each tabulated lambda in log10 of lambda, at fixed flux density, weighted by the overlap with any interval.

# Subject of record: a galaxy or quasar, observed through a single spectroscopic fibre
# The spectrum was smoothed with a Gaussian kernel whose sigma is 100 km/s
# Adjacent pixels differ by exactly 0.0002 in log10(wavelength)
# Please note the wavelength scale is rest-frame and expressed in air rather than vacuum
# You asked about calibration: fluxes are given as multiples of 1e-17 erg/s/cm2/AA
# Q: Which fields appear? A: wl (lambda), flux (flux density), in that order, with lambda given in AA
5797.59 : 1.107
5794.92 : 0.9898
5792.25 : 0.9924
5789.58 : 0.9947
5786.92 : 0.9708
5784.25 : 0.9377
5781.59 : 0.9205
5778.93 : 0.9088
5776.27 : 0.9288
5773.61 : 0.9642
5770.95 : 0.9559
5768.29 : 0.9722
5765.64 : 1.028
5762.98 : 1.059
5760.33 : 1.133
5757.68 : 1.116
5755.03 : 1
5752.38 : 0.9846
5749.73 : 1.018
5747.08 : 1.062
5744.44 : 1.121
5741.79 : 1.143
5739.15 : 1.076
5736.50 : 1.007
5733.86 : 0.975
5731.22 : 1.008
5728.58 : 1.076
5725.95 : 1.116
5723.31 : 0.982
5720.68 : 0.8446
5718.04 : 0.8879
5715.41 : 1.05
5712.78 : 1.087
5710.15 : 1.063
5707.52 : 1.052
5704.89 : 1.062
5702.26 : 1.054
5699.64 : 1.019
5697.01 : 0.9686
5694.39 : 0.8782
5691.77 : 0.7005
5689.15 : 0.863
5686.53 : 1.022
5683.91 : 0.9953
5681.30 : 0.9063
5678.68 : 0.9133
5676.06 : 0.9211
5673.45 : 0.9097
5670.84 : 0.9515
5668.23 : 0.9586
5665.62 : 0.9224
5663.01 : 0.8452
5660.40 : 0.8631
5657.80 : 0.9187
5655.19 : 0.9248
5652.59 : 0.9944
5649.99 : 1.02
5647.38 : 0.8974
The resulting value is -1.2 AA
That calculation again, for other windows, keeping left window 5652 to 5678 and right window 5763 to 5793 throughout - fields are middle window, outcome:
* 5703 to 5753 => -4.7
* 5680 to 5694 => 0.5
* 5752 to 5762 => -1.1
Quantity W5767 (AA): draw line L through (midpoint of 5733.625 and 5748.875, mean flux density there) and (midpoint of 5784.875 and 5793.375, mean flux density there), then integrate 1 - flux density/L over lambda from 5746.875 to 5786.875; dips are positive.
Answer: 1.0 AA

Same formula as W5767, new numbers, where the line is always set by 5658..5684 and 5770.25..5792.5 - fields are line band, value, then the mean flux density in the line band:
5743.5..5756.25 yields -1.3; 1.03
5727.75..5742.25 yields -1.6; 1.04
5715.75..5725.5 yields -0.1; 0.938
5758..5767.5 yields -1.3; 1.07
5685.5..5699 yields 0.5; 0.89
